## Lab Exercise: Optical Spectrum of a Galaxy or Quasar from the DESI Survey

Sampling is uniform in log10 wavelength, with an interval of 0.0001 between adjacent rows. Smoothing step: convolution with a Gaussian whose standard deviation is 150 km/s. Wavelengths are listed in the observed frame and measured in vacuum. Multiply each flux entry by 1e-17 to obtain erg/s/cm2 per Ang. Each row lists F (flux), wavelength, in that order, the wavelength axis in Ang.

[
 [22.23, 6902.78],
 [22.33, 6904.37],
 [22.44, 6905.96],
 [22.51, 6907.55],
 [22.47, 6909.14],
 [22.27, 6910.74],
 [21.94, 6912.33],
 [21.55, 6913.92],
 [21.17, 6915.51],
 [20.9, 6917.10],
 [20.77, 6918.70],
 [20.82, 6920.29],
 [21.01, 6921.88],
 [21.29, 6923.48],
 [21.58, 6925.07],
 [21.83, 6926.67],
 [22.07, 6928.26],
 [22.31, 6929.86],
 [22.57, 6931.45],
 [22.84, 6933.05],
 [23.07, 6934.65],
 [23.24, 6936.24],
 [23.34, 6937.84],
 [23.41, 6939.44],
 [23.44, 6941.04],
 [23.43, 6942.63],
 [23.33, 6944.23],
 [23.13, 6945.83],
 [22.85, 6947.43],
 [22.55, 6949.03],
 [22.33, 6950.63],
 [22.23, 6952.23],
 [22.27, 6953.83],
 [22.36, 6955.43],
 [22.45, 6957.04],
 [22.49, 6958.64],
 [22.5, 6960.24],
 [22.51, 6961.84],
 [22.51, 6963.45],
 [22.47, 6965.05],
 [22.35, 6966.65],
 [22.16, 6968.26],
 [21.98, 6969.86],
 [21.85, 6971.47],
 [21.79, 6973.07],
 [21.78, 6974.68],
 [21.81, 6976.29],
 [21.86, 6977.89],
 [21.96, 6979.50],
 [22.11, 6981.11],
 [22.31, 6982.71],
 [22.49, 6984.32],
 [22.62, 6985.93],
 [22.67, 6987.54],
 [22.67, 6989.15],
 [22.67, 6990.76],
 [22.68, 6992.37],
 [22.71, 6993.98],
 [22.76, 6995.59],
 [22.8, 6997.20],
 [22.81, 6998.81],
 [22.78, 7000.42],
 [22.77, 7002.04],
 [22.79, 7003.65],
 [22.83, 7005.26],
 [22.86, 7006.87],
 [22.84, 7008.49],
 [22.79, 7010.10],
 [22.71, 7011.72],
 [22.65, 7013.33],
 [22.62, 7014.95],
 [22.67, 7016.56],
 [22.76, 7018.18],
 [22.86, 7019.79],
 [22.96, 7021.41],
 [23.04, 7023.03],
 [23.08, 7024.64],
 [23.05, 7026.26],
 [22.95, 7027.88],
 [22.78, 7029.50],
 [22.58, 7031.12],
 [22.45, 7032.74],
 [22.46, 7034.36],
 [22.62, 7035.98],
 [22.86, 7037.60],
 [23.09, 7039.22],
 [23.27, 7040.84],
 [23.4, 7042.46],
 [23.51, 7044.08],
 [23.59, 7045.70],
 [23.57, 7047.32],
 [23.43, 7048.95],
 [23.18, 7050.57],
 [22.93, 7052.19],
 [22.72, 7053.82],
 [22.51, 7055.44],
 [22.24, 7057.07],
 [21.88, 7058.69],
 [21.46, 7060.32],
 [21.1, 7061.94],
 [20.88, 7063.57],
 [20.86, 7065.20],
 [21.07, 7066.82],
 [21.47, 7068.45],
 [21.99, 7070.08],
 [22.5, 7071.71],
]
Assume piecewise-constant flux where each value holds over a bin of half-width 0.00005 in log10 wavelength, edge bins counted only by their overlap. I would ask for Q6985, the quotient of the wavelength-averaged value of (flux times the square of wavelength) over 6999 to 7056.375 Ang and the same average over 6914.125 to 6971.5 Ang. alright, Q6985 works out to 1.1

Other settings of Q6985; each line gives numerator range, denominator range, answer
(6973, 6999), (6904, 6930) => 1.05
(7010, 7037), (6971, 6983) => 1.05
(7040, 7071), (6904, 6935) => 1.06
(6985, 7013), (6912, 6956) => 1.04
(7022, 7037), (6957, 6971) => 1.04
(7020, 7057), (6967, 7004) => 1.04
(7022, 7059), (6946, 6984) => 1.05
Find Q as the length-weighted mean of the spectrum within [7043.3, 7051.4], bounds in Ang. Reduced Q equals 23.5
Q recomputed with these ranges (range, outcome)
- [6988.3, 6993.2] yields 22.7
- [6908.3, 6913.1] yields 22.2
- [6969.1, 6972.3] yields 21.9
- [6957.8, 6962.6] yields 22.5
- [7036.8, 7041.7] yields 23.1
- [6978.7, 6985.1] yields 22.2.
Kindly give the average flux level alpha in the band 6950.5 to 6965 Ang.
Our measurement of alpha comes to 22.4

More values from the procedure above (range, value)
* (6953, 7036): 22.5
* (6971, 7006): 22.4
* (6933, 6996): 22.5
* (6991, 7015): 22.8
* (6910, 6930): 21.5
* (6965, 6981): 22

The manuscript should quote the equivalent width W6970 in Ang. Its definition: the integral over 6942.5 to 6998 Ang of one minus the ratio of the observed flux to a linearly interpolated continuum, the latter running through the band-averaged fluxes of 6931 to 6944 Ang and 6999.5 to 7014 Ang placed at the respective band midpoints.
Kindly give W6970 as 1.4 Ang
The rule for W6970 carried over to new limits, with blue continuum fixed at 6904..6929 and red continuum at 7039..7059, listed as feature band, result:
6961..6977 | 0.1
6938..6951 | -0.7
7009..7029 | -0.1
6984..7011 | -0.3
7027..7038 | 0.1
